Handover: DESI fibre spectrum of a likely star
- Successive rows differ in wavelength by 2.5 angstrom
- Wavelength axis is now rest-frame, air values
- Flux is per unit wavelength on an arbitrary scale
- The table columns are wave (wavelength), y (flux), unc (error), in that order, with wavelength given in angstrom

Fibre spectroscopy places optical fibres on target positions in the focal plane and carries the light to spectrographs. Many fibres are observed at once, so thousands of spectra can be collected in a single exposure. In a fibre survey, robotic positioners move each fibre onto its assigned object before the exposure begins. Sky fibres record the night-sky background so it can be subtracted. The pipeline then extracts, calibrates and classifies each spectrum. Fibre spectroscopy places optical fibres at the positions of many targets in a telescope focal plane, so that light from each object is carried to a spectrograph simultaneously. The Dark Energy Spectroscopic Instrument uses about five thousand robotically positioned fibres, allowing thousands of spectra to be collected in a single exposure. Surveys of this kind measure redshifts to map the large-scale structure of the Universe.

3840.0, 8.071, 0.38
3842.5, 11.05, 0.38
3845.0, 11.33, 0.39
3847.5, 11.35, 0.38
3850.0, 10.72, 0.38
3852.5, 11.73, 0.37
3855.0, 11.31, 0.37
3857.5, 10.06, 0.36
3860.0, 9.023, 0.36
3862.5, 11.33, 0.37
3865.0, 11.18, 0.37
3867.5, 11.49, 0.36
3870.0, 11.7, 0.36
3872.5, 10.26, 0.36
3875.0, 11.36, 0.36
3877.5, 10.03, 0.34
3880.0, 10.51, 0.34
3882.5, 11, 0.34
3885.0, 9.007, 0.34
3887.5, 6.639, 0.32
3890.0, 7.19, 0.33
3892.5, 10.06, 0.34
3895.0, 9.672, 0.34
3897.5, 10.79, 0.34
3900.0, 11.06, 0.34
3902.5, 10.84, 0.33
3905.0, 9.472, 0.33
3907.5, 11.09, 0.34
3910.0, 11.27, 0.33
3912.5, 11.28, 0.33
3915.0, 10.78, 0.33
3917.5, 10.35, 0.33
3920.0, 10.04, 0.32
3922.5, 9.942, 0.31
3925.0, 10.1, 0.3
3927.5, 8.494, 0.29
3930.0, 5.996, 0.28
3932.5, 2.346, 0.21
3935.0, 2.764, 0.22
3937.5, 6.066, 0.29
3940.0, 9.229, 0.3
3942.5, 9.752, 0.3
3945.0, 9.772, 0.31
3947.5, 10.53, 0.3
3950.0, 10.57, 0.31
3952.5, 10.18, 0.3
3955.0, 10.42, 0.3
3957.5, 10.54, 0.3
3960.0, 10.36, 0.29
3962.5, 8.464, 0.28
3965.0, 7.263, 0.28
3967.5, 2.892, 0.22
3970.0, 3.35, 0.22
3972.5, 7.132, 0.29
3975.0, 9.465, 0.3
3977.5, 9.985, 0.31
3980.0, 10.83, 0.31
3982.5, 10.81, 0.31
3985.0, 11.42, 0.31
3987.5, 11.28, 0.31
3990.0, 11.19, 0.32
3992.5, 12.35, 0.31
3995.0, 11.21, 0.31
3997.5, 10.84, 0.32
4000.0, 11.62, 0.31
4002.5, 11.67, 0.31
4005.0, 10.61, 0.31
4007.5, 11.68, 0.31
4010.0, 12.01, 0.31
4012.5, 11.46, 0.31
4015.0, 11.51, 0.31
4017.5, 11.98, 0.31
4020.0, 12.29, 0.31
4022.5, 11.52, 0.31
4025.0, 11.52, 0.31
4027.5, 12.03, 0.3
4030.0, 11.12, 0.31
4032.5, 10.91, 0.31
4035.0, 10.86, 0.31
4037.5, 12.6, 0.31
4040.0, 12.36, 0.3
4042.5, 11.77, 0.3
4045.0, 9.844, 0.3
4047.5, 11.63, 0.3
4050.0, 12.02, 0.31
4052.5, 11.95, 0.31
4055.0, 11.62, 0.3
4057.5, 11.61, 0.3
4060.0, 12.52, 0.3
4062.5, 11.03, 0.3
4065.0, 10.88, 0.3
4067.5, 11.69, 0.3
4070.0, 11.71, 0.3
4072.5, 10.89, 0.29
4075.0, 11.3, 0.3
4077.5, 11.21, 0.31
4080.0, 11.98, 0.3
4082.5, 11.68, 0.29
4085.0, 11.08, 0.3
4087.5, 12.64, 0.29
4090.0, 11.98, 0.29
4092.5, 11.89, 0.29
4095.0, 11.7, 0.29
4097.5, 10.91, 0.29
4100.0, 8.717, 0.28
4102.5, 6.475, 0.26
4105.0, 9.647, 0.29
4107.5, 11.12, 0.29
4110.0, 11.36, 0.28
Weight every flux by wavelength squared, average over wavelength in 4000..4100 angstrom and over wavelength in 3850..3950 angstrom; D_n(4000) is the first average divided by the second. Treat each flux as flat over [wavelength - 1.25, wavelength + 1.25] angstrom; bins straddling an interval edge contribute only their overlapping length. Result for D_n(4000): 1.3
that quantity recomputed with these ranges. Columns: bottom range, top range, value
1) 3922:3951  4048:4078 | 1.56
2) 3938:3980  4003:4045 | 1.37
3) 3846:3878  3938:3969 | 0.87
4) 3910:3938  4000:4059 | 1.49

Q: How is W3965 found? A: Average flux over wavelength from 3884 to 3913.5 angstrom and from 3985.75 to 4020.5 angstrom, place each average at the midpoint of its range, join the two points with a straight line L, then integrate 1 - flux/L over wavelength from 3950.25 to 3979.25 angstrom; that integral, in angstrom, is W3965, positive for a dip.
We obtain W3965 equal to 6.88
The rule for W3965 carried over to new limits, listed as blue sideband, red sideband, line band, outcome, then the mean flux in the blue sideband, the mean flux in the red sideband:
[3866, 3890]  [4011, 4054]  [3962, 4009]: 6.1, 10.1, 11.6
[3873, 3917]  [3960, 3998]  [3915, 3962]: 4.2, 10.1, 9.24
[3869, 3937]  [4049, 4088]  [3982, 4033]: -3.4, 9.36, 11.6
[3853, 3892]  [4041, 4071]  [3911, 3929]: 0.7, 10.2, 11.5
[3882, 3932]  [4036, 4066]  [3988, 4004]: -0.9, 9.62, 11.7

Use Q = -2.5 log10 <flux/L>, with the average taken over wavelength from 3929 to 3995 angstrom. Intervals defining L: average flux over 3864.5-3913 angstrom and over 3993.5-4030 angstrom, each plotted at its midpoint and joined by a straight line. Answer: 0.26 mag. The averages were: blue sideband 10.3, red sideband 11.6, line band 8.71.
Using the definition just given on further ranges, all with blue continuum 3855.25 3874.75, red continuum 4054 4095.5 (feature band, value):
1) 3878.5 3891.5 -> 0.214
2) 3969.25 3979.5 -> 0.377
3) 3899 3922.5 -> 0.032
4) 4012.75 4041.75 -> -0.025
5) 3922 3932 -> 0.340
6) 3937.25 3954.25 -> 0.150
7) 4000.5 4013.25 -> -0.014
